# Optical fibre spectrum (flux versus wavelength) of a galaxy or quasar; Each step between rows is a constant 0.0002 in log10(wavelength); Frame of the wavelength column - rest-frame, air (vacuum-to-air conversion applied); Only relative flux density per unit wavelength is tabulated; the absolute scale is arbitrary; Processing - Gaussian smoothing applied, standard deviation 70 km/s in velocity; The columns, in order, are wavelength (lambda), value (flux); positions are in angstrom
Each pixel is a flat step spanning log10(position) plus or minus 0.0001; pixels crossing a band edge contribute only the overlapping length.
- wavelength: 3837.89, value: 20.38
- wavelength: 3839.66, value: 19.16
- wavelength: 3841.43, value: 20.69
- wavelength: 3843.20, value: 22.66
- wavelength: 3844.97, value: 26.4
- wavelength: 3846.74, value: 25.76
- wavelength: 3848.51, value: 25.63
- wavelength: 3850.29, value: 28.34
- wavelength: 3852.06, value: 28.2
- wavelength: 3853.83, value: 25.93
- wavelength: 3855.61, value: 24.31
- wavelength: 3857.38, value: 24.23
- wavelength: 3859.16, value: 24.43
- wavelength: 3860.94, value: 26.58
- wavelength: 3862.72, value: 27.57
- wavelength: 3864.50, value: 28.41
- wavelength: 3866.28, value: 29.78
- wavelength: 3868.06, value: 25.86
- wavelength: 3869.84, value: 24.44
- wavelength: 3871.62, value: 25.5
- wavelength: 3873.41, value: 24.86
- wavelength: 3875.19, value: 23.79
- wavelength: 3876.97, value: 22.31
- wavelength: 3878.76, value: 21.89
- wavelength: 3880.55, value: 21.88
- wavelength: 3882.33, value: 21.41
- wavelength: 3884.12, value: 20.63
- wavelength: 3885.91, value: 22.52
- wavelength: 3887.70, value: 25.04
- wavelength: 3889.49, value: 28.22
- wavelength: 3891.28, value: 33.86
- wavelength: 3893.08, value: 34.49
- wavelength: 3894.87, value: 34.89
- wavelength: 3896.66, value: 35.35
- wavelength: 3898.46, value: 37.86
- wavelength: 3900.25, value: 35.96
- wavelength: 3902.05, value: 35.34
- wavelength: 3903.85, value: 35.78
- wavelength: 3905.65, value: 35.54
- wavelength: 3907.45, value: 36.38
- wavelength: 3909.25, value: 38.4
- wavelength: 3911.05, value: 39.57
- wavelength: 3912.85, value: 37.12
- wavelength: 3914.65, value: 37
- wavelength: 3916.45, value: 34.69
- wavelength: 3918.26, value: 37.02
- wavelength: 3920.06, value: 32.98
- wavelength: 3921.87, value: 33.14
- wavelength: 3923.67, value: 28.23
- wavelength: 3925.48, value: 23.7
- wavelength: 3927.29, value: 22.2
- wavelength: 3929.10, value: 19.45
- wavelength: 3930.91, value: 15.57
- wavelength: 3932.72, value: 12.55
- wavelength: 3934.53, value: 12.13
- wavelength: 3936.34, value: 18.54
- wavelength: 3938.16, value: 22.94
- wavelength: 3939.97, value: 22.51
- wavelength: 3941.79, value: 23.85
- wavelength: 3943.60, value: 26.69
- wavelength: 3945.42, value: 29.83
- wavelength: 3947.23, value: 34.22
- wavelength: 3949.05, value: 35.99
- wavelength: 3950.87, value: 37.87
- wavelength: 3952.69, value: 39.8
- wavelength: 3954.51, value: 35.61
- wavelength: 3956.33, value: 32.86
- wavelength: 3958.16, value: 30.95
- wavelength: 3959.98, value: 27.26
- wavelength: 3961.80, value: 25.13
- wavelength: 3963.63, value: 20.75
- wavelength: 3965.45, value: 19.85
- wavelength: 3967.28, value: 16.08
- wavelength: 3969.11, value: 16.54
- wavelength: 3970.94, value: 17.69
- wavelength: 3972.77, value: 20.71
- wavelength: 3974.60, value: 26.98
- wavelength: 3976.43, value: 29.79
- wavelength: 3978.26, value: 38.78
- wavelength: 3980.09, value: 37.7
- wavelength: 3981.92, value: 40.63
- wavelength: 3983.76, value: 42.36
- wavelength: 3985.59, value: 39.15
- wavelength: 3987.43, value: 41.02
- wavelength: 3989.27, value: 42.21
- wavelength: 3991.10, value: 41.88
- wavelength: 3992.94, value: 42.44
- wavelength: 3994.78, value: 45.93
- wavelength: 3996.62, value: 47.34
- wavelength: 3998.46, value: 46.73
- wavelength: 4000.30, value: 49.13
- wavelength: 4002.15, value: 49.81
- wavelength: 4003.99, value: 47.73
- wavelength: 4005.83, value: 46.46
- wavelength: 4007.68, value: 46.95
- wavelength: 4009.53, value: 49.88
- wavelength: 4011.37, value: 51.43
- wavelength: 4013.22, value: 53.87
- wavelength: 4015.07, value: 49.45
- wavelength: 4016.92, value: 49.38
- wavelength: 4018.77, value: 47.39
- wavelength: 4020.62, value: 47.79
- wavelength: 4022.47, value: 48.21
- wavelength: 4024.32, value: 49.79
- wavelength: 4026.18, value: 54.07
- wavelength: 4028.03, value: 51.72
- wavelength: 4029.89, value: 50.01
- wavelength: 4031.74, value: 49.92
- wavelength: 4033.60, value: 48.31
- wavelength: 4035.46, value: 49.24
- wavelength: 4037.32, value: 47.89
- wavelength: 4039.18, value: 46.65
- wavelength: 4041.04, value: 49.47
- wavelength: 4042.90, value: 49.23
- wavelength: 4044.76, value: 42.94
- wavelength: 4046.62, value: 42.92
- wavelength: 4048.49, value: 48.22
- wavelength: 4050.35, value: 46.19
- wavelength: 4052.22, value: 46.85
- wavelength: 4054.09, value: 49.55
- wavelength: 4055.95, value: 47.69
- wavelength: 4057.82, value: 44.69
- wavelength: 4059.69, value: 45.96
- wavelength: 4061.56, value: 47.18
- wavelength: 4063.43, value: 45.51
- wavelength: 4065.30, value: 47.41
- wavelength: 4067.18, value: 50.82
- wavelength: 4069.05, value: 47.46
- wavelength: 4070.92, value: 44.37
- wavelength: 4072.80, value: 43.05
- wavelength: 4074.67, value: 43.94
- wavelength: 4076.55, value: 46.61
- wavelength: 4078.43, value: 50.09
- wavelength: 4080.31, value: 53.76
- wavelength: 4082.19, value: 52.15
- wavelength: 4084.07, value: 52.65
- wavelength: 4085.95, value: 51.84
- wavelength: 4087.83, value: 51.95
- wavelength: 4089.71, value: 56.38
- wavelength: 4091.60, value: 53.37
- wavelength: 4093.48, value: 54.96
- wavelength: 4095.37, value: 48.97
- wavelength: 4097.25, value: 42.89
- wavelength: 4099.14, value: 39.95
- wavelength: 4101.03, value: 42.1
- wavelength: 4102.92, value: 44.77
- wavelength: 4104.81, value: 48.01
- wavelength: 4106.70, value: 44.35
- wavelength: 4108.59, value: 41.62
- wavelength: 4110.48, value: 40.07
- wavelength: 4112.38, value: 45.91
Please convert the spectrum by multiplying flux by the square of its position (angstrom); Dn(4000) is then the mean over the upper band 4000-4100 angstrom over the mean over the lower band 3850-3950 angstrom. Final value 1.9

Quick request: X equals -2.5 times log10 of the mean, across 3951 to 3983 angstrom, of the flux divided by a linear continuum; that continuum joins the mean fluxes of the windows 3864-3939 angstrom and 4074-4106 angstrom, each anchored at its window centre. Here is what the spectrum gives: 0.24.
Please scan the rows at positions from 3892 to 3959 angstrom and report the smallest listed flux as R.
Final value 12.13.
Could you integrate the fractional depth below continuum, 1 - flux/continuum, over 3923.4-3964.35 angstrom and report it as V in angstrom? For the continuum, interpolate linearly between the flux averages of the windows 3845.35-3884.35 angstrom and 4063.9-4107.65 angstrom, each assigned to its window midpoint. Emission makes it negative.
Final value 9.23 angstrom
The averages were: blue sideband 25.2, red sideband 48.3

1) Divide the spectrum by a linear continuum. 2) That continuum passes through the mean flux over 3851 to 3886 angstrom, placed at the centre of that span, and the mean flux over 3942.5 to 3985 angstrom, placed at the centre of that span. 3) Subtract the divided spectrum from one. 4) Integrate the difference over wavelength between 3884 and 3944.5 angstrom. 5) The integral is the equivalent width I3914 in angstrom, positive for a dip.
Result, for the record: -4.9 angstrom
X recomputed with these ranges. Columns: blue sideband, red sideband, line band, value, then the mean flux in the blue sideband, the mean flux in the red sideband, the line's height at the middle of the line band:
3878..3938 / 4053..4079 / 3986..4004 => -0.16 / 29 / 46.7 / 38.7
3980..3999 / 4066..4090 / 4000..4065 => -0.06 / 42.6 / 49.4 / 45.9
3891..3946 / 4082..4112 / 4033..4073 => -0.09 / 29.7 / 47.7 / 43.3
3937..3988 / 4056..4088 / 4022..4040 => -0.20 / 29.6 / 48.1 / 41.2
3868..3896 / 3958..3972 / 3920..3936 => 0.09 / 25.8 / 21.3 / 23.3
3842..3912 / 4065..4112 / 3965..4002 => 0.08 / 28.5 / 47.7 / 38.2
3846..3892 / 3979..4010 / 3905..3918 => -0.16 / 25.4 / 44.4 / 31.9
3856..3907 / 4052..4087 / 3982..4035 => -0.14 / 28.2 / 48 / 41.6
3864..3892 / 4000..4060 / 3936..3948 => 0.33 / 24.9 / 48.5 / 34.8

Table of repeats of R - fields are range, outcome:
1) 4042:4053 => 42.92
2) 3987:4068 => 41.02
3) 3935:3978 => 16.08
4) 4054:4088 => 43.05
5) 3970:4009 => 17.69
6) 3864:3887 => 20.63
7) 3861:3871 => 24.44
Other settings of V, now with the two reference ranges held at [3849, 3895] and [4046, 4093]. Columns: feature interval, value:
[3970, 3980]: 2.7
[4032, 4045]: -0.9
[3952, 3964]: 1.7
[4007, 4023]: -2.7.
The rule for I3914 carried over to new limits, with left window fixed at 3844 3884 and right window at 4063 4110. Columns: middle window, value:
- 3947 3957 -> -0.6 angstrom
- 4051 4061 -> -0.5 angstrom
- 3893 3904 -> -2.7 angstrom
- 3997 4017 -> -4.7 angstrom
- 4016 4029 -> -2.6 angstrom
